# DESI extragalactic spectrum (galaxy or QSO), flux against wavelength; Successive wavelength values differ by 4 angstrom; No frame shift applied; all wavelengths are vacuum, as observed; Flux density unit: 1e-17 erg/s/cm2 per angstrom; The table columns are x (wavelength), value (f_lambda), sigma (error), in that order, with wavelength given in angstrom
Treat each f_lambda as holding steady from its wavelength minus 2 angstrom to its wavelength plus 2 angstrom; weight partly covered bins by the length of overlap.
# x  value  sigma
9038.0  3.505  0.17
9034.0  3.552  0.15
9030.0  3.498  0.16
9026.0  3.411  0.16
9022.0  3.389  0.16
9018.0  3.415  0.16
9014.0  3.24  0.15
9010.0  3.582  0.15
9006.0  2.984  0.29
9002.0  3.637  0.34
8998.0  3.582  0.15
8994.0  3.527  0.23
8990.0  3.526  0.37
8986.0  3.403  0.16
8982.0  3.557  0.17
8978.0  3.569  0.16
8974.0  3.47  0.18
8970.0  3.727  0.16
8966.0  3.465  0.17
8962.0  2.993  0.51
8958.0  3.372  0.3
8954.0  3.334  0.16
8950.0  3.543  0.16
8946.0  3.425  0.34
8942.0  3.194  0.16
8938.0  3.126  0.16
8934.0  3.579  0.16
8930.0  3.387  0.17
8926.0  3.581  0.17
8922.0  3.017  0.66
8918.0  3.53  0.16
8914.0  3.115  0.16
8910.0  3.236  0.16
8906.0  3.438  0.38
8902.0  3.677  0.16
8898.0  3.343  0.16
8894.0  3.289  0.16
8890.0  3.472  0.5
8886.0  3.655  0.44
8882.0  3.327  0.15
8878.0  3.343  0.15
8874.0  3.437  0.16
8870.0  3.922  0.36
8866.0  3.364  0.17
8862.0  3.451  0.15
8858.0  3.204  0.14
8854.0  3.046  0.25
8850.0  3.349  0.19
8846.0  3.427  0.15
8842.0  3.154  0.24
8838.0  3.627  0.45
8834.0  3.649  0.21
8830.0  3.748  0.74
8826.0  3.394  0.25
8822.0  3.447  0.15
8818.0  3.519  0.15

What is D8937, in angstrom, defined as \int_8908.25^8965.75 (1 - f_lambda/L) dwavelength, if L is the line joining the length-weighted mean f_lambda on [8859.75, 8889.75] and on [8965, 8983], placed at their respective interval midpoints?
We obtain 3.5 angstrom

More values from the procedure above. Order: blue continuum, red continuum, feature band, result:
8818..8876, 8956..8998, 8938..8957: 0.63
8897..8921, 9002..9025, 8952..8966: 0.41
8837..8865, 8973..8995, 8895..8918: 0.15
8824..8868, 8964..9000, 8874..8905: 0.01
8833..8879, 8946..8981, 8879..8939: 0.62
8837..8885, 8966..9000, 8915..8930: 0.45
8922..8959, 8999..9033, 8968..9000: -1.45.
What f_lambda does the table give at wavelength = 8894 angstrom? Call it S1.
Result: 3.289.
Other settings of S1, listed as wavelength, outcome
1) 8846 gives 3.427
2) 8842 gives 3.154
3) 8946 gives 3.425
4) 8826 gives 3.394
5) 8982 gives 3.557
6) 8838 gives 3.627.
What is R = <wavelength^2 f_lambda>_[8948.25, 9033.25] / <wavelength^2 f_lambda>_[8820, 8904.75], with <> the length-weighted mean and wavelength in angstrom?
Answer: 1.03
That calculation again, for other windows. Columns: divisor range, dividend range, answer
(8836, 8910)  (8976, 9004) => 1.07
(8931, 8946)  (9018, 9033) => 1.06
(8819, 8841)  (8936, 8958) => 0.96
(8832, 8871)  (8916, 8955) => 1.01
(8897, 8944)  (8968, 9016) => 1.06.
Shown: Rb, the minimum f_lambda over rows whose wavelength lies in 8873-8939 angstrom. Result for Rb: 3.017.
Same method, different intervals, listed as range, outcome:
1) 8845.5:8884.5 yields 3.046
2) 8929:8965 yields 2.993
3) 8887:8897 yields 3.289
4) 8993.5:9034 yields 2.984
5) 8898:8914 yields 3.115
